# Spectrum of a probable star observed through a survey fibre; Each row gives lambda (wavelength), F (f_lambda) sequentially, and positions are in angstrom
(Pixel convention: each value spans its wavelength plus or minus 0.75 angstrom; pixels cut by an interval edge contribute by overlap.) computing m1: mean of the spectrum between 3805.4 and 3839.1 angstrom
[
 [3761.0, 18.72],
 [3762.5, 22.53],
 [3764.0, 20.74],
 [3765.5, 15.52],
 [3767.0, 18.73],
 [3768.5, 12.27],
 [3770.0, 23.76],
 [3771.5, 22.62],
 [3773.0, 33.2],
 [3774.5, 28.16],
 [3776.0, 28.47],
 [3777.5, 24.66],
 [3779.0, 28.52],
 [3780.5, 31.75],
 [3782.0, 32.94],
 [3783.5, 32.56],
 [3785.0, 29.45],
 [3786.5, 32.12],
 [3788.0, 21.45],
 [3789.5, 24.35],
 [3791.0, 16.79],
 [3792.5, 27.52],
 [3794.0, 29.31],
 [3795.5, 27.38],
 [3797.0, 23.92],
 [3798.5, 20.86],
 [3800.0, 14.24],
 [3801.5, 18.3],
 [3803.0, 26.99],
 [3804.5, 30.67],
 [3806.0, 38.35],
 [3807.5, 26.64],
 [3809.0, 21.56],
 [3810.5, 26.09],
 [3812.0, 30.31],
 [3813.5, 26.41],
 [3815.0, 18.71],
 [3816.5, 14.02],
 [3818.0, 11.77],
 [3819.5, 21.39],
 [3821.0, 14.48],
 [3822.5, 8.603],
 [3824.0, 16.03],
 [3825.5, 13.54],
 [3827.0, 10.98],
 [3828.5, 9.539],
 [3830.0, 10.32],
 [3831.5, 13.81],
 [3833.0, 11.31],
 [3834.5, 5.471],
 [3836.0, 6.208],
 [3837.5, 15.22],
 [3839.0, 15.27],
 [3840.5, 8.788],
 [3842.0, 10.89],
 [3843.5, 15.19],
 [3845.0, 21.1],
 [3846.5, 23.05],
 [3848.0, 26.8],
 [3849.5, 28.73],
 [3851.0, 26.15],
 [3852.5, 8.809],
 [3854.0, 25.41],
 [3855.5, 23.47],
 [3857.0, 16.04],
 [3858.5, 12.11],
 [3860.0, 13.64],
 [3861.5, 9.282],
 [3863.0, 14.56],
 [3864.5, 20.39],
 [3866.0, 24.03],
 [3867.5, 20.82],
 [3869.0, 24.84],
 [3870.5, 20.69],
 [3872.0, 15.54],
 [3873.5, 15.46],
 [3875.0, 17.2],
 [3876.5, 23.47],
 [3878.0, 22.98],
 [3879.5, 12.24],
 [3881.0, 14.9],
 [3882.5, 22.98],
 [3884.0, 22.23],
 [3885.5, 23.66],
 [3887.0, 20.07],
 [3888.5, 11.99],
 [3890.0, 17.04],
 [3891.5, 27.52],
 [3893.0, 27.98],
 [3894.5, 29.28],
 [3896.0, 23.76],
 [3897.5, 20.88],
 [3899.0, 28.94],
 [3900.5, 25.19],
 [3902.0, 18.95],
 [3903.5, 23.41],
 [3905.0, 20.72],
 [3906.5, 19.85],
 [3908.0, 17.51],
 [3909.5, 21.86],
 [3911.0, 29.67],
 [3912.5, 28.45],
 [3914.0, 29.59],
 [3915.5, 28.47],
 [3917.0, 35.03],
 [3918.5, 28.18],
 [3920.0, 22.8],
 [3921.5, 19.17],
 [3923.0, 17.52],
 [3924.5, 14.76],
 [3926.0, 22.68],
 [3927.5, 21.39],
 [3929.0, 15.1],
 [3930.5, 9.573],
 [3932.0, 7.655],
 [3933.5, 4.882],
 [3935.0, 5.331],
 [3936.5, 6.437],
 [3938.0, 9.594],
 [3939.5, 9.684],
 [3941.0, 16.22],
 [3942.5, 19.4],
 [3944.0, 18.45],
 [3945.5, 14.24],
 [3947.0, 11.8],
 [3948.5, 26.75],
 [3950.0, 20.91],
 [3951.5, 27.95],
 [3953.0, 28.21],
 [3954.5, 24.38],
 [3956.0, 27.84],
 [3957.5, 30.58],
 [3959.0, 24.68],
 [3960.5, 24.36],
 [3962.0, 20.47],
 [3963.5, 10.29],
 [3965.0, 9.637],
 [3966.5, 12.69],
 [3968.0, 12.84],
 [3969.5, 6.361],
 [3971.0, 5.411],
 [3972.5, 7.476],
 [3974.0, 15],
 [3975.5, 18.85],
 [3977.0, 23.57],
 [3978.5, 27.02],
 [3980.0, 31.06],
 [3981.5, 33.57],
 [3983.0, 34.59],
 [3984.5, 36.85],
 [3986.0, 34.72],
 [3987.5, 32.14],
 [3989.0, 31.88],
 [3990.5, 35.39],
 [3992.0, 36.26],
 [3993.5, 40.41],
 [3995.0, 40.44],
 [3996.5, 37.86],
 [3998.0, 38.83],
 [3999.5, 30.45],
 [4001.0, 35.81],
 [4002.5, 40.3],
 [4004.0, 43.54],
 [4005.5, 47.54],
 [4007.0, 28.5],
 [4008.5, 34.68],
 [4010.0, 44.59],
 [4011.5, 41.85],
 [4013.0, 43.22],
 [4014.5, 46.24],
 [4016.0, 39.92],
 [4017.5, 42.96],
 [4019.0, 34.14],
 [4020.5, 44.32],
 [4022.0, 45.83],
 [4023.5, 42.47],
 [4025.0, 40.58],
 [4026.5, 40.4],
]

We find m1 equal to 16.7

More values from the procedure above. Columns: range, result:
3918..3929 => 20.4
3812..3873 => 16.5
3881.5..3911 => 22.4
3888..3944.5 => 19.9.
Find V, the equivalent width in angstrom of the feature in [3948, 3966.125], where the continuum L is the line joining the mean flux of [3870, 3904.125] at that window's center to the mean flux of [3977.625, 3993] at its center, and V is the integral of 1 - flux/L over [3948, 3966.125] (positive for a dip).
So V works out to 4.3 angstrom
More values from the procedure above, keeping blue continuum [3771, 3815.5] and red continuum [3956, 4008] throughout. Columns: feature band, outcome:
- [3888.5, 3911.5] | 3.5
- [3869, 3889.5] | 6.2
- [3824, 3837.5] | 8.1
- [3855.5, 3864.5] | 4.1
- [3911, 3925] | 1.0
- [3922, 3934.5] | 6.0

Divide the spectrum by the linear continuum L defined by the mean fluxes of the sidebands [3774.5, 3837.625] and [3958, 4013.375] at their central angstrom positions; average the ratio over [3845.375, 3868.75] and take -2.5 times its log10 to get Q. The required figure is 0.19 mag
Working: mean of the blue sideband 21.4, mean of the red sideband 28.9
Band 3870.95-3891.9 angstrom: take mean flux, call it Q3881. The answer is 19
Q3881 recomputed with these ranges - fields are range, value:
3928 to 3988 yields 18.9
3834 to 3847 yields 13.4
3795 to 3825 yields 21.7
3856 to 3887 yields 18.4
